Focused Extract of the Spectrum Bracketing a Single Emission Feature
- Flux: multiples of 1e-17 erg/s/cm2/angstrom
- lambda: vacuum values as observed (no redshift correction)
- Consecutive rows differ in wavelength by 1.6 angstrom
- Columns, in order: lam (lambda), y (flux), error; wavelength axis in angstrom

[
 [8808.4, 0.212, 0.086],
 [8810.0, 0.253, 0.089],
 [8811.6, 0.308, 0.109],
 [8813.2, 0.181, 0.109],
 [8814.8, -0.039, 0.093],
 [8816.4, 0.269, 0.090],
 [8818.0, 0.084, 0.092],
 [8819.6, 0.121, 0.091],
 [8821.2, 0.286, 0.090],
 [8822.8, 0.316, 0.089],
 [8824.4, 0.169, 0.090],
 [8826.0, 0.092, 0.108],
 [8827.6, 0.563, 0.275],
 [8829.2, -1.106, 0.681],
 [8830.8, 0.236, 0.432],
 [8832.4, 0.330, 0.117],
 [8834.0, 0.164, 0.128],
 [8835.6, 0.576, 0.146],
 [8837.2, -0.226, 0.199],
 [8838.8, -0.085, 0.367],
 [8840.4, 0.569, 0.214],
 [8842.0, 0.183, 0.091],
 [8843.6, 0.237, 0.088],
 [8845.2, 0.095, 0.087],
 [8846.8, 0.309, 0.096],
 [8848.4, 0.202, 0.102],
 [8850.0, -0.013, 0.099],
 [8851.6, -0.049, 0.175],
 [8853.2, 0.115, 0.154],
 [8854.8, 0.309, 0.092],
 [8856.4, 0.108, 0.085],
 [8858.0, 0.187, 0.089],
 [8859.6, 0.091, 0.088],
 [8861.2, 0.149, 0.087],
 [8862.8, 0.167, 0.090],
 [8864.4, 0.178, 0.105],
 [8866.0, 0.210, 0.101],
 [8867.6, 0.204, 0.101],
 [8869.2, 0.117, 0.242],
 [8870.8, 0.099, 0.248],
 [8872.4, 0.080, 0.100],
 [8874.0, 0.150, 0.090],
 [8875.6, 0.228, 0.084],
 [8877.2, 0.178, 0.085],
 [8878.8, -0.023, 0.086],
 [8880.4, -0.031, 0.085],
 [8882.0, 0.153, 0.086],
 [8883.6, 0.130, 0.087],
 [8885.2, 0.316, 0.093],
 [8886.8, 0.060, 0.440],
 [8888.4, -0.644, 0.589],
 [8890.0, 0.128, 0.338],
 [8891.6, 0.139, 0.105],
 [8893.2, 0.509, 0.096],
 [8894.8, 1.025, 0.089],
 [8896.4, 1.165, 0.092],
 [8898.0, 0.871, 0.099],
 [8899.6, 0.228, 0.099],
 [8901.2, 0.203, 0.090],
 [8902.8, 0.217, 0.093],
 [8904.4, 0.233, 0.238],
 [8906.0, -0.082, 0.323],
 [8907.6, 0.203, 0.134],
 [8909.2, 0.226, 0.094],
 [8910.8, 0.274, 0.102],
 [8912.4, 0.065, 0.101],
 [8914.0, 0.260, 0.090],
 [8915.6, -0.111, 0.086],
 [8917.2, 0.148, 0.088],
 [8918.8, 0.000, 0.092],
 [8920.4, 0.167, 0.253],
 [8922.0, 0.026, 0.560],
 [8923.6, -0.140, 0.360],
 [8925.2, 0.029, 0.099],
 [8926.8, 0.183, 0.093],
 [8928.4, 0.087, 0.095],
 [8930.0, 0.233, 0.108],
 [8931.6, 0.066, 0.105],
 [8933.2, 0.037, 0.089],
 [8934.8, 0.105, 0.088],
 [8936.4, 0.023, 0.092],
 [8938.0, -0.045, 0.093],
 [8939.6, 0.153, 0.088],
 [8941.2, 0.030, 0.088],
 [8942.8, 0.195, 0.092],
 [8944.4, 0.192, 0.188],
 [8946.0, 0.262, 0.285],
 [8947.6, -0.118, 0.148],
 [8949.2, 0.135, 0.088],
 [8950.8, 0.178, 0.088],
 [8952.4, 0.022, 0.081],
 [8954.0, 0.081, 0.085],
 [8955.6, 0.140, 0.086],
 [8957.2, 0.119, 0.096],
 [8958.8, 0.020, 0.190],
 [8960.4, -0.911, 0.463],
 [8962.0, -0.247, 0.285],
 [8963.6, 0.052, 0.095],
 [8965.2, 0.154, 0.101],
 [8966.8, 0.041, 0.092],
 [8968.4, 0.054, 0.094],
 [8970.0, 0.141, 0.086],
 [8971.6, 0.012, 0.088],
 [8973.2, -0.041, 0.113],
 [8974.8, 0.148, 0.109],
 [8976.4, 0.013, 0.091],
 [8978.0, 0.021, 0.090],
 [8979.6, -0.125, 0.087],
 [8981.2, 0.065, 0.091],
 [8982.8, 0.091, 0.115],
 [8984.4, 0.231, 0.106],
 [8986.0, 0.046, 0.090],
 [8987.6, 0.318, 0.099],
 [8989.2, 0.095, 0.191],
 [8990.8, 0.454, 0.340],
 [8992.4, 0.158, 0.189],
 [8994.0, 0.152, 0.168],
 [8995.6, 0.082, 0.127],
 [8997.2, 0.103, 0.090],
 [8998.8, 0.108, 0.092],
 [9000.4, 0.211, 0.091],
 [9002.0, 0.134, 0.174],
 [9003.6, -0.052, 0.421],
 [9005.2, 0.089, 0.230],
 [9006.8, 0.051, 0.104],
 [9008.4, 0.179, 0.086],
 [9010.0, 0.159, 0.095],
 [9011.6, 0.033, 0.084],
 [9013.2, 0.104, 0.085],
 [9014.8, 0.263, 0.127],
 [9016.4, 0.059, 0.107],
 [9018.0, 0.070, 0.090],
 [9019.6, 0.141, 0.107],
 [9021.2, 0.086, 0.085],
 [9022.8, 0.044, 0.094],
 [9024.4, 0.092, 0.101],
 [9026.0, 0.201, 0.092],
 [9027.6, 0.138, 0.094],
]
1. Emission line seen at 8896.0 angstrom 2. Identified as H-beta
